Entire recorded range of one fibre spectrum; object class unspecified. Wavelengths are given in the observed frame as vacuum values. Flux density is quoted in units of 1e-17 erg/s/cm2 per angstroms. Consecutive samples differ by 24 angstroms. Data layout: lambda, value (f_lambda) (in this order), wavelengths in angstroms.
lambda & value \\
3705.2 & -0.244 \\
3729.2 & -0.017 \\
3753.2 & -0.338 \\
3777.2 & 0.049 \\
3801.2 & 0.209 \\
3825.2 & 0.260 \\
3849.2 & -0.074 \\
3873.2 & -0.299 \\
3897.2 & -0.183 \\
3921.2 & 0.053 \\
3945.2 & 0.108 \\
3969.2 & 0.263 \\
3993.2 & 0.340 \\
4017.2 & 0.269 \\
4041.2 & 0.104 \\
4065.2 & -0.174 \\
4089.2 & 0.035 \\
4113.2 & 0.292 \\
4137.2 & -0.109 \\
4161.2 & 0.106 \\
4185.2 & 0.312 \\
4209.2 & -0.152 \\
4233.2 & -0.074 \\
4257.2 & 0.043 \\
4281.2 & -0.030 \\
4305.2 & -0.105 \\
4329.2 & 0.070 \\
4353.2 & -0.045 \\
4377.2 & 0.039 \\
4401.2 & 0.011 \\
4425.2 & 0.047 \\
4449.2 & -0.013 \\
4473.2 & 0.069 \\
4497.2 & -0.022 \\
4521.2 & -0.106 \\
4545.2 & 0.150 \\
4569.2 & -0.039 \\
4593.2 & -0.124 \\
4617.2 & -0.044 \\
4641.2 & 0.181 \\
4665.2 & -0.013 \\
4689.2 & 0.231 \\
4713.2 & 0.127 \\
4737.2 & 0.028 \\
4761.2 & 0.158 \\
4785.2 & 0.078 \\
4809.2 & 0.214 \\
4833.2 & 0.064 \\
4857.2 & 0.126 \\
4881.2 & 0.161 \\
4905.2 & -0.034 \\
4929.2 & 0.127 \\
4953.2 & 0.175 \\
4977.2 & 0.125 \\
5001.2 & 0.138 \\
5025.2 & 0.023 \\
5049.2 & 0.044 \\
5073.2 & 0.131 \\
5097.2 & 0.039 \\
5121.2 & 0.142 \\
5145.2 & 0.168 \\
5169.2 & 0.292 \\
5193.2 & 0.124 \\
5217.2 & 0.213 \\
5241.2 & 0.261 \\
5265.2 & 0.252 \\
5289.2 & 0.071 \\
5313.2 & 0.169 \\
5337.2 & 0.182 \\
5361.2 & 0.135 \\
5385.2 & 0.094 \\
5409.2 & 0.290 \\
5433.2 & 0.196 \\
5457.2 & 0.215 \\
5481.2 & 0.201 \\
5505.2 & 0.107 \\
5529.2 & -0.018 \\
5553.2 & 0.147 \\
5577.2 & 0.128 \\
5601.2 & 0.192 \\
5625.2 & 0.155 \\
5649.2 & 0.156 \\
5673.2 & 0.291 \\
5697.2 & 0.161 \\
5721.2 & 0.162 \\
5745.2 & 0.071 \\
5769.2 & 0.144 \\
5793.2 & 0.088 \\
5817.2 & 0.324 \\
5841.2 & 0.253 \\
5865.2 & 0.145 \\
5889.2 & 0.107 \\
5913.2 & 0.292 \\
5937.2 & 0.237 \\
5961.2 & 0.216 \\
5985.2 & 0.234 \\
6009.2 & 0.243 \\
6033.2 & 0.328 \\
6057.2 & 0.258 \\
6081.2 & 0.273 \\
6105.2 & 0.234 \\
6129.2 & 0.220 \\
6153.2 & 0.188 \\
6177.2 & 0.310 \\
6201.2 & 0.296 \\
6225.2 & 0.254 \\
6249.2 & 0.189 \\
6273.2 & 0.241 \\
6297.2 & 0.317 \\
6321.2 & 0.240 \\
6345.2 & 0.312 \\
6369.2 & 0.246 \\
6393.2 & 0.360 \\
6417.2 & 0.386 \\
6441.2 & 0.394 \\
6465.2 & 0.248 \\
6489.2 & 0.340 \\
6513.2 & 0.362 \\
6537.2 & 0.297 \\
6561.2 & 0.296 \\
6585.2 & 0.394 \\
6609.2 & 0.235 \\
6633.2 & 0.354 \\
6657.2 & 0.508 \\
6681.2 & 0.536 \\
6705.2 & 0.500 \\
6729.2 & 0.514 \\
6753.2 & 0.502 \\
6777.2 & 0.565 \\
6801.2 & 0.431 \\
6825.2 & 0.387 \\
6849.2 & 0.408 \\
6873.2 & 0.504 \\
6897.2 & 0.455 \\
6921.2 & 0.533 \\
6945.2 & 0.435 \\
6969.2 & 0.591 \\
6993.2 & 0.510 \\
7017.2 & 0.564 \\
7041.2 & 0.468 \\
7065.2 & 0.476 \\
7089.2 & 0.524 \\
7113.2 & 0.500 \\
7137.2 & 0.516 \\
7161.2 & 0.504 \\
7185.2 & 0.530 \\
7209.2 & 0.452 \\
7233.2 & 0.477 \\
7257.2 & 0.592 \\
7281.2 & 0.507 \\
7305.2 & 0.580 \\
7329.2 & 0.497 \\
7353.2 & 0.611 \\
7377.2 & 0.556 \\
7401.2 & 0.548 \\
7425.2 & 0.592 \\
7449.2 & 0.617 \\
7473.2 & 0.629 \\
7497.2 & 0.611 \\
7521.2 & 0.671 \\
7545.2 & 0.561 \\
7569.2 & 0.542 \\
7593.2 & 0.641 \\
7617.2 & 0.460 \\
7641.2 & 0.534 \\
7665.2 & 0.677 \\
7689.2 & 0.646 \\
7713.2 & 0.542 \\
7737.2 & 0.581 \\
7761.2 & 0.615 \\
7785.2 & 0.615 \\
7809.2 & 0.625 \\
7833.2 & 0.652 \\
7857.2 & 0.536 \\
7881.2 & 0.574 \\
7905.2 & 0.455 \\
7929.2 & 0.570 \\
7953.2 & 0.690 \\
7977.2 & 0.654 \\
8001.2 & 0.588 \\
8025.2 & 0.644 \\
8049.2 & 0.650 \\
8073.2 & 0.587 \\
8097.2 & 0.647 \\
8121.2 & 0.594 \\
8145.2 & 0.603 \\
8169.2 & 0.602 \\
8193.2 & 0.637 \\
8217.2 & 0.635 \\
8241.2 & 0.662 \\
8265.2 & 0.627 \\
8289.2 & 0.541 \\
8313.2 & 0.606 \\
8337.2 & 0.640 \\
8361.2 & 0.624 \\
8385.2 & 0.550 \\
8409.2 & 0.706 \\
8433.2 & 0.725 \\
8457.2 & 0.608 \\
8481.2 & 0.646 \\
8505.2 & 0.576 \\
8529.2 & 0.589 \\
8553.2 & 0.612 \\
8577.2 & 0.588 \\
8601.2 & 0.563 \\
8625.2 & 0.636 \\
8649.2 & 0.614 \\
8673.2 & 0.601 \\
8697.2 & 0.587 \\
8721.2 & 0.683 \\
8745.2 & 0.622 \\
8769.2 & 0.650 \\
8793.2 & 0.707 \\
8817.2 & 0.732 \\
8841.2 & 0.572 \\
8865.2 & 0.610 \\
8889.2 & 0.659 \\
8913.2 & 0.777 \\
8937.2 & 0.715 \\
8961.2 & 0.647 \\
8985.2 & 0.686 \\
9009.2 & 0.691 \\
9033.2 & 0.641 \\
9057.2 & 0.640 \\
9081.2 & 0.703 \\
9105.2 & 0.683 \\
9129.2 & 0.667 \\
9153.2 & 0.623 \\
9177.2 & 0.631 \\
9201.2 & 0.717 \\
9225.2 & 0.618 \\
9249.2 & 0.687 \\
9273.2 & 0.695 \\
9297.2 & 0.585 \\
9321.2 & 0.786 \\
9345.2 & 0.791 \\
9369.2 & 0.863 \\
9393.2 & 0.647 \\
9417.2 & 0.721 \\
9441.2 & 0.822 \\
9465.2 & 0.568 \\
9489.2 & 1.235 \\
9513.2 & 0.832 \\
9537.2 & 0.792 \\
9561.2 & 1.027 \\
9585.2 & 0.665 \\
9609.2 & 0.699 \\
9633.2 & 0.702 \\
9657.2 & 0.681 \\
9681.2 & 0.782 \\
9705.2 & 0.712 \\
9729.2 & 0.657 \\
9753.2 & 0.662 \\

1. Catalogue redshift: 0.66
